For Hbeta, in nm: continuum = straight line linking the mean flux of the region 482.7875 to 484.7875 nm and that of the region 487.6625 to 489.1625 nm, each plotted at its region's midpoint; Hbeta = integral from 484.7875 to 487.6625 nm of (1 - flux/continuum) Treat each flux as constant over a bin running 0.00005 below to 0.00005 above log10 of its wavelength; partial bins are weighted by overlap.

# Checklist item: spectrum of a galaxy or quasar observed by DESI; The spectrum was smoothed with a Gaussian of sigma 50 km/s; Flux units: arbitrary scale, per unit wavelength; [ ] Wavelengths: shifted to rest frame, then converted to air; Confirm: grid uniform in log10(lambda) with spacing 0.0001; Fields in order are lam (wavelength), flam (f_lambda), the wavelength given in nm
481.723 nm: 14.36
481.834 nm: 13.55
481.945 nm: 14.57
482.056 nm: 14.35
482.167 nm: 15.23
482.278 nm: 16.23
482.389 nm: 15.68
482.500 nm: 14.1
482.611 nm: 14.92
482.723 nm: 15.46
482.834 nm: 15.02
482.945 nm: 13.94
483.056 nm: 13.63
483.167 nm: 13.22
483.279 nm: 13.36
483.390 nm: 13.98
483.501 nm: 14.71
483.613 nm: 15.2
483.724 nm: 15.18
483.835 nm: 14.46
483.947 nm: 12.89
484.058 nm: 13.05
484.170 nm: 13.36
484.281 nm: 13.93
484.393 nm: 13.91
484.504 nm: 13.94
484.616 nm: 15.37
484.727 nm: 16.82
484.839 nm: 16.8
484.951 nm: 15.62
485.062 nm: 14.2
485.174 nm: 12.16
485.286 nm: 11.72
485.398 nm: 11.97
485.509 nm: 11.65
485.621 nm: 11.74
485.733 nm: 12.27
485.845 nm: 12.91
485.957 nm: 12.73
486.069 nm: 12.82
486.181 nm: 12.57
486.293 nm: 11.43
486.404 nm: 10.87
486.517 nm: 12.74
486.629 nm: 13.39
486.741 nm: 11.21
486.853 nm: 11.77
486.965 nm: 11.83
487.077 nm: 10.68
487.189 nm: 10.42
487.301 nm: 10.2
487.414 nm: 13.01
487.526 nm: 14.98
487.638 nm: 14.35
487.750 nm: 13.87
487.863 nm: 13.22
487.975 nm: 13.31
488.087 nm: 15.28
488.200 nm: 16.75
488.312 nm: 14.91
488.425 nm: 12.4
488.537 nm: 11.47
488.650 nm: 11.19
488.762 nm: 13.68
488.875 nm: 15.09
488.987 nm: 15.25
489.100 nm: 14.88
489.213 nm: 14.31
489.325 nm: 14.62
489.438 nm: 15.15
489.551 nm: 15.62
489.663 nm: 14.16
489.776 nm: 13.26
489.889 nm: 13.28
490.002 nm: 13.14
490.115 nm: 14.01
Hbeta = 0.32 nm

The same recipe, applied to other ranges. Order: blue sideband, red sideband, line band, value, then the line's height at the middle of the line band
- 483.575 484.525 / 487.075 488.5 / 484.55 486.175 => 0.04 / 13.8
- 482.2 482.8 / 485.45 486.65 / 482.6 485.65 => -0.03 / 13.9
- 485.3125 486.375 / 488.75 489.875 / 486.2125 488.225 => 0.07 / 13.1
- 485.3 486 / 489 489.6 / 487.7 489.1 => 0.03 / 14.2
